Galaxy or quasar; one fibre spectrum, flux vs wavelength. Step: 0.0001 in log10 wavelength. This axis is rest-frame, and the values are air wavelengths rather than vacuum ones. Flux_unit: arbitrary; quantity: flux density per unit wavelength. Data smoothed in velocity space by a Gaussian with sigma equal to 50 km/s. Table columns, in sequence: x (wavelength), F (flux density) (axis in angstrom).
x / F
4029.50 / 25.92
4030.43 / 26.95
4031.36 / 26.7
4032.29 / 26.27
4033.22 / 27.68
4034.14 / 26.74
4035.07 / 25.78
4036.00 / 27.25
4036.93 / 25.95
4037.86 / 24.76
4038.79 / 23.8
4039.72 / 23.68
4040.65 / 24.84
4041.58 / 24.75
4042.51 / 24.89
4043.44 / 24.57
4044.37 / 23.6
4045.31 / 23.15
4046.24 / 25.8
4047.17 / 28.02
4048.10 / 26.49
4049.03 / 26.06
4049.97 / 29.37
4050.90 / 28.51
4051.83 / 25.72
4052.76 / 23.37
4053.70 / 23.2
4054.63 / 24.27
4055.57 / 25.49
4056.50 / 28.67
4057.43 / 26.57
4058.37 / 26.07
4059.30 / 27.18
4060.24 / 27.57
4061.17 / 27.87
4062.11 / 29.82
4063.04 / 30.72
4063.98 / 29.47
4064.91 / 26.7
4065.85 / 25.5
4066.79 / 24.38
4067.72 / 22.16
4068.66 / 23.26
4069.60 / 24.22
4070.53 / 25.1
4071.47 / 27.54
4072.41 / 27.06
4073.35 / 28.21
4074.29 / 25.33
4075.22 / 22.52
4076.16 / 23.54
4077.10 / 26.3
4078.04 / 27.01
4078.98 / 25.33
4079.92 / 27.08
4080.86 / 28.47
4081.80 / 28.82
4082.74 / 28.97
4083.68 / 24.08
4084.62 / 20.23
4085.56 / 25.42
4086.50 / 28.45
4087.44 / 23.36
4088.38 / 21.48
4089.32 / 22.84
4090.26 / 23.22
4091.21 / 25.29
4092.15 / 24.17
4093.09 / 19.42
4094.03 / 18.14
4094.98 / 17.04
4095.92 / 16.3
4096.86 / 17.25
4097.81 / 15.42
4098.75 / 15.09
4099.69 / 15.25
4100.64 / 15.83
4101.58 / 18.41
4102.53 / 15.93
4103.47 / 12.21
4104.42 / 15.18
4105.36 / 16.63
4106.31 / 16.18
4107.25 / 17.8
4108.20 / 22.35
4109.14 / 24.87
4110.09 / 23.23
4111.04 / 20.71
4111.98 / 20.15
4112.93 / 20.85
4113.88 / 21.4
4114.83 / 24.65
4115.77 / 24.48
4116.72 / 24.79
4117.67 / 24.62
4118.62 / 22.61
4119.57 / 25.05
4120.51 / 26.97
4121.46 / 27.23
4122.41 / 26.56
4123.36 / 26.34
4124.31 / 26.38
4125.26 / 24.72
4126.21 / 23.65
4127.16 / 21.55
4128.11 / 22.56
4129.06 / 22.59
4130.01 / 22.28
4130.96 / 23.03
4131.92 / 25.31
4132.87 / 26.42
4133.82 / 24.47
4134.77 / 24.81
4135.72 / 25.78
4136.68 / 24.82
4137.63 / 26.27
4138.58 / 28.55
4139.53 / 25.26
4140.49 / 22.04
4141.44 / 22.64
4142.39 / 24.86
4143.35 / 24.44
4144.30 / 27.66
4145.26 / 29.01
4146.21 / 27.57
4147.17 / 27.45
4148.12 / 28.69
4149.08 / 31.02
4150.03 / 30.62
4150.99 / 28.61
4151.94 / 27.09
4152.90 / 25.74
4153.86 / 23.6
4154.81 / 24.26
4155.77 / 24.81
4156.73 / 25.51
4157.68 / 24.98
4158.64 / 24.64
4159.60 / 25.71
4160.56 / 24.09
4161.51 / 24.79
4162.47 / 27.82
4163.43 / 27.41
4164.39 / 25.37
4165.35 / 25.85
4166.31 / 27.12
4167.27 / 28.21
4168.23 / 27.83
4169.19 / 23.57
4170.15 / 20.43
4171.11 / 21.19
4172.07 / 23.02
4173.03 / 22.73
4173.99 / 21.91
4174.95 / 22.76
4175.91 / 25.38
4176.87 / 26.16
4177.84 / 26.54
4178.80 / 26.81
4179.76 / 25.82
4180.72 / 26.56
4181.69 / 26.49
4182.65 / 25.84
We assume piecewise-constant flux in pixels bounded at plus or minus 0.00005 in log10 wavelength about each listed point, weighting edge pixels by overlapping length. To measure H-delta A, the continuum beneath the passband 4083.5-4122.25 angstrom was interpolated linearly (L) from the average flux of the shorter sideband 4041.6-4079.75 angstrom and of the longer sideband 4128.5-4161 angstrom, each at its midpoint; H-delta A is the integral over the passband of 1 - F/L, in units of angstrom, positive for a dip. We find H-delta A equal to 7.5 angstrom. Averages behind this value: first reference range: 26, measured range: 20.9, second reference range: 25.7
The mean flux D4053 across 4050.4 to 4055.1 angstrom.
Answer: 25.1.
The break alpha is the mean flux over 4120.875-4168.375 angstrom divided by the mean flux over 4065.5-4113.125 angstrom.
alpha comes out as 1.2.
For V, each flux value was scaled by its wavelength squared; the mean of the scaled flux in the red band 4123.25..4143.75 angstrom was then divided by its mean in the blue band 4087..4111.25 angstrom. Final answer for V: 1.31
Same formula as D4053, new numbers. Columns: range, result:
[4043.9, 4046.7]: 24.1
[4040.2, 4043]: 24.8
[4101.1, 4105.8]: 15.7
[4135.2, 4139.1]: 26.3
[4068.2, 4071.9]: 25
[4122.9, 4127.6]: 24.5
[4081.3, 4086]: 25.5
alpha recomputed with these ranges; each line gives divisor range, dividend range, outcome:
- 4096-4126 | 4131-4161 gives 1.24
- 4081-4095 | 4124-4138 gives 1.02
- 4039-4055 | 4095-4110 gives 0.68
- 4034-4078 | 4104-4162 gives 0.95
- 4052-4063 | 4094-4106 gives 0.60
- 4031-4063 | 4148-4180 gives 0.98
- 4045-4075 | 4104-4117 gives 0.79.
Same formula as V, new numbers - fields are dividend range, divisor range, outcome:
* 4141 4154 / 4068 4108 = 1.28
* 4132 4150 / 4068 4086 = 1.06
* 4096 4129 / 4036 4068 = 0.83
